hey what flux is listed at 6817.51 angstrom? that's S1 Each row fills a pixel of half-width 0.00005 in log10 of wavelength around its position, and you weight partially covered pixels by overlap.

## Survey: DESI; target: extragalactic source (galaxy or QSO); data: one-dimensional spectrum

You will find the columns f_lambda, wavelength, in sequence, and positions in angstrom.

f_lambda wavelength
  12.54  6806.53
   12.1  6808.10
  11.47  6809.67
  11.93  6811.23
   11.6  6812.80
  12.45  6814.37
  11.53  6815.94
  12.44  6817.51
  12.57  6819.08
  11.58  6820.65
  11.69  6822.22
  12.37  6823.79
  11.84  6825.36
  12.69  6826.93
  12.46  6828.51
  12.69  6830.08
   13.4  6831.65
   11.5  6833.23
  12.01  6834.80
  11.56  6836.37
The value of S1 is 12.44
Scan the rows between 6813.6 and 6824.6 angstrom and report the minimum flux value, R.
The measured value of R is 11.53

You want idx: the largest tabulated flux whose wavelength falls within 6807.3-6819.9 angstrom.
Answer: 12.57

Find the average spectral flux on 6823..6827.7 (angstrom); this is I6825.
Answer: 12.3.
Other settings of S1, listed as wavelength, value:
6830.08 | 12.69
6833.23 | 11.5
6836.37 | 11.56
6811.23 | 11.93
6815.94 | 11.53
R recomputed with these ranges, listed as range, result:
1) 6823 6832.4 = 11.84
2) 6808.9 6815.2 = 11.47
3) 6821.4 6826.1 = 11.69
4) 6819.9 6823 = 11.58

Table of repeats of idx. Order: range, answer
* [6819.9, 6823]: 11.69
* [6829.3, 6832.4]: 13.4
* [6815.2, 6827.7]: 12.69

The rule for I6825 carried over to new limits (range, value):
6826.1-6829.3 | 12.6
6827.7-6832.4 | 12.8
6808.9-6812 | 11.7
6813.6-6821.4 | 12.1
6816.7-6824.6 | 12.1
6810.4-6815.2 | 12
